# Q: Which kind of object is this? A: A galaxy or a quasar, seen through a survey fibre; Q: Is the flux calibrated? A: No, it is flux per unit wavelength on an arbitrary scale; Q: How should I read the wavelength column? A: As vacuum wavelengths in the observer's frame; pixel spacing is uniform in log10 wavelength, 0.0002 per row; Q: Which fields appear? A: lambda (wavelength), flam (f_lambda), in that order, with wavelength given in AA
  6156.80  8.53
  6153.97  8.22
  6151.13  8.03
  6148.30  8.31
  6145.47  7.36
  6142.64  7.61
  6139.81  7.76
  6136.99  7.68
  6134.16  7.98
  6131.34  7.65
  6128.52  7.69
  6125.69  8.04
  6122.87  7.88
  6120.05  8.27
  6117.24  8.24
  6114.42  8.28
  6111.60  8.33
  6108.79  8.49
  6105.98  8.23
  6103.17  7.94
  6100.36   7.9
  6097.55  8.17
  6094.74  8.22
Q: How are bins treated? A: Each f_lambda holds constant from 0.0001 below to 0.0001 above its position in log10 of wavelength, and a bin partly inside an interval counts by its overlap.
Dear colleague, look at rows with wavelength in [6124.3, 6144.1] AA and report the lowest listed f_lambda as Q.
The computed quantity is 7.61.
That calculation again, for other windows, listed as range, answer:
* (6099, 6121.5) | 7.9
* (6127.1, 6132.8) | 7.65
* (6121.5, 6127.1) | 7.88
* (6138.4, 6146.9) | 7.36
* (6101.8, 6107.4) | 7.94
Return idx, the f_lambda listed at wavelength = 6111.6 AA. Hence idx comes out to 8.33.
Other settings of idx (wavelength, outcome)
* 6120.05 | 8.27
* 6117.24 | 8.24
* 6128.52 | 7.69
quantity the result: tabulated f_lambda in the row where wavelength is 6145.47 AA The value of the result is 7.36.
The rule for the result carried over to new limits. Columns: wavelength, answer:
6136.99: 7.68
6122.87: 7.88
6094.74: 8.22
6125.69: 8.04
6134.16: 7.98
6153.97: 8.22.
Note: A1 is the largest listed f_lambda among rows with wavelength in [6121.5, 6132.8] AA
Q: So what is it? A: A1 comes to 8.04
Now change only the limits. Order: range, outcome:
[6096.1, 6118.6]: 8.49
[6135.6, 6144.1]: 7.76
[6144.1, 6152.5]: 8.31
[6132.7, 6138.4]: 7.98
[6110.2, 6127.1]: 8.33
